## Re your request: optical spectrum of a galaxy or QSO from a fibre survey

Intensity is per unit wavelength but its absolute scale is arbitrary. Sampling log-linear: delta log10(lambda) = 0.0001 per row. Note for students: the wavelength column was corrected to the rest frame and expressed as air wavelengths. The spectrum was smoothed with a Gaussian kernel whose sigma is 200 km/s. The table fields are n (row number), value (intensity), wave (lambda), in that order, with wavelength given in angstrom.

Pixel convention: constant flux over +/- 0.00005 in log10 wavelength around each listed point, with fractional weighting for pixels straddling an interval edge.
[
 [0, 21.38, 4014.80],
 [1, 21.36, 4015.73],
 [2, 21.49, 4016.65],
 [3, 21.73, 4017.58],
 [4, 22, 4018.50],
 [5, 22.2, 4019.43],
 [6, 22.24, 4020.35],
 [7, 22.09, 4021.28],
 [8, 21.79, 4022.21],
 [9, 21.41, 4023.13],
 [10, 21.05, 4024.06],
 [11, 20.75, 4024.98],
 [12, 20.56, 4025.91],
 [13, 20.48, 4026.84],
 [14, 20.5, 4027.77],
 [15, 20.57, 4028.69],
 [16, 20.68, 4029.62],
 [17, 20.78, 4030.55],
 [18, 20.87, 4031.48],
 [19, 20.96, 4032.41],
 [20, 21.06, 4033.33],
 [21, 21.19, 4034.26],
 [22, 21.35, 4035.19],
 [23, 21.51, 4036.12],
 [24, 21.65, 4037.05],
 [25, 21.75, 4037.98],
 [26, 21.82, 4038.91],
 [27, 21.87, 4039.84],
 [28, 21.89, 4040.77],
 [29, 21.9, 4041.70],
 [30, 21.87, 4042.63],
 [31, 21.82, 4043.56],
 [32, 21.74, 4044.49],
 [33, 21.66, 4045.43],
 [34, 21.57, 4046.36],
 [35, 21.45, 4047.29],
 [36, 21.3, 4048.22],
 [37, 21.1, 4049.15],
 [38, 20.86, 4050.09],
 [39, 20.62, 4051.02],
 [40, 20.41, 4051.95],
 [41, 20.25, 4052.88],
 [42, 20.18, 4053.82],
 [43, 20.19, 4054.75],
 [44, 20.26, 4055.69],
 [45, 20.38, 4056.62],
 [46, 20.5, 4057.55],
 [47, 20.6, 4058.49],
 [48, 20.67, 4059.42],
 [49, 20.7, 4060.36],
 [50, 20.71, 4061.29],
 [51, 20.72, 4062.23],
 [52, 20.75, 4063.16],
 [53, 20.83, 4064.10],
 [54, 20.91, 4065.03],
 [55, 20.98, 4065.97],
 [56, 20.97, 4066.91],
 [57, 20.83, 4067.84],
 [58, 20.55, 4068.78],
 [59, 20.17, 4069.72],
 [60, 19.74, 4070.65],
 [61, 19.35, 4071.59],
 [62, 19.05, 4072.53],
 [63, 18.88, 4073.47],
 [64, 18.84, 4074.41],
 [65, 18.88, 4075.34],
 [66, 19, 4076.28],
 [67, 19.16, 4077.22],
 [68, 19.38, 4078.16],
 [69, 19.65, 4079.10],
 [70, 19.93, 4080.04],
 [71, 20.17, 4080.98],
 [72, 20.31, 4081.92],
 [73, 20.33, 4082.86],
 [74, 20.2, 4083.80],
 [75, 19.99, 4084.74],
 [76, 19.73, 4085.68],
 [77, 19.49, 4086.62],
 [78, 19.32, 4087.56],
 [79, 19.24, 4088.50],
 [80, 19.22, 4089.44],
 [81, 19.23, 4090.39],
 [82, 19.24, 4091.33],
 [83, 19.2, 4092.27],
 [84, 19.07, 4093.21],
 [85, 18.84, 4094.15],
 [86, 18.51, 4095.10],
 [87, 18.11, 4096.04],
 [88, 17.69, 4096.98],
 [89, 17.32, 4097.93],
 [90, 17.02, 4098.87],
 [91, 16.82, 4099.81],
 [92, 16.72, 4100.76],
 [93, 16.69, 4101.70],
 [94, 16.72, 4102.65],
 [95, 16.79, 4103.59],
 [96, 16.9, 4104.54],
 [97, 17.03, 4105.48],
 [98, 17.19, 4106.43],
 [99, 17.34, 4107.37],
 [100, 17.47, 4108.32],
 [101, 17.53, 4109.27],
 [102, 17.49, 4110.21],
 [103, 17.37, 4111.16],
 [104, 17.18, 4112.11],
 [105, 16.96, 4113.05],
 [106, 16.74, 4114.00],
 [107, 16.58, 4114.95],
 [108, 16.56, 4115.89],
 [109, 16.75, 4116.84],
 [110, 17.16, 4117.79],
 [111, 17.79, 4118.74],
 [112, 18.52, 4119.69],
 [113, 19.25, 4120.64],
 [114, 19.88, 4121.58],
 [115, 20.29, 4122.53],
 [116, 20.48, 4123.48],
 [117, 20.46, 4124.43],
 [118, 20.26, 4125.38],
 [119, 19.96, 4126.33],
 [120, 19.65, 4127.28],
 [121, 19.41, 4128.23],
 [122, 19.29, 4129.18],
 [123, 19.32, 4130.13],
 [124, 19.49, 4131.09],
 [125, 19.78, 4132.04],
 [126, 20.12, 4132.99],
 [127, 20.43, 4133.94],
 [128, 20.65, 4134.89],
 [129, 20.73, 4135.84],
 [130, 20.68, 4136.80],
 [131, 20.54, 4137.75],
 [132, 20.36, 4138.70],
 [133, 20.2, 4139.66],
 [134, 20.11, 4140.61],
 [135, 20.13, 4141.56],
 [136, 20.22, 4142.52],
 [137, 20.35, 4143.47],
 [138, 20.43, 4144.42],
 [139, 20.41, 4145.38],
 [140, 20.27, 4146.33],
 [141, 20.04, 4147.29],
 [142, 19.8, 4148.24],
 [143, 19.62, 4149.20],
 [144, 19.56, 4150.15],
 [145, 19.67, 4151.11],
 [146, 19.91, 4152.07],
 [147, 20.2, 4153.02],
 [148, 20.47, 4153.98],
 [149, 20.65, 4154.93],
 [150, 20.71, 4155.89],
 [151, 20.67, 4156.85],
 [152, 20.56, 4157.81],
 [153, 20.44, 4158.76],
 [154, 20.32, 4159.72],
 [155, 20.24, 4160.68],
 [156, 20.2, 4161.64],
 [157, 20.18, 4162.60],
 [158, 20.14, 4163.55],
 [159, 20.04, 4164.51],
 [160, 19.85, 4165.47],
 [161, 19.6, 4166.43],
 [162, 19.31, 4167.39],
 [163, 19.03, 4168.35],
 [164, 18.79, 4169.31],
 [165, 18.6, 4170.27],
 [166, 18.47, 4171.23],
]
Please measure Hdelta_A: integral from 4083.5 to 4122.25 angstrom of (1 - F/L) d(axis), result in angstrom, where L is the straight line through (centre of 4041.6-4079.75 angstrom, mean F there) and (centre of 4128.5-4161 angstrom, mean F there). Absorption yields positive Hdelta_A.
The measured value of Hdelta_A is 4.47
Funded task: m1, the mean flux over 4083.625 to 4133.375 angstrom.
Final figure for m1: 18.4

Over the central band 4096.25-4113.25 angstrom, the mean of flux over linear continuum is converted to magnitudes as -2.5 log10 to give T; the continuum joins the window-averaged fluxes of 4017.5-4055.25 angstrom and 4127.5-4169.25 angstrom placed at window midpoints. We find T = 0.20 mag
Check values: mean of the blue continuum 21.3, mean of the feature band 17.1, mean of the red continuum 20.1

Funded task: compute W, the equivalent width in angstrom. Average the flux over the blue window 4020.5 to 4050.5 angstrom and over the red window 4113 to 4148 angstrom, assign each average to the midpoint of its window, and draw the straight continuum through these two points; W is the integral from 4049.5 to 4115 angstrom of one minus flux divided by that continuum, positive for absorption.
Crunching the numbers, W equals 4.3 angstrom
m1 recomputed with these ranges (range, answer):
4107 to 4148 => 19.2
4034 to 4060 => 21.1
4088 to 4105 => 18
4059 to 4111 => 19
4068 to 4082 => 19.5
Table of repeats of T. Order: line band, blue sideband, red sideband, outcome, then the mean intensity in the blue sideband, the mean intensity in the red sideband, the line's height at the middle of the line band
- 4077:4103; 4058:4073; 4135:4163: 0.09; 20.5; 20.3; 20.4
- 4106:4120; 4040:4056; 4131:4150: 0.19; 21.1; 20.2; 20.5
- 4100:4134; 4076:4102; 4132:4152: 0.08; 18.9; 20.2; 19.6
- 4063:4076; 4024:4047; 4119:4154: 0.04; 21.3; 20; 20.9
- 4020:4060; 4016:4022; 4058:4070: 0.01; 21.9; 20.7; 21.4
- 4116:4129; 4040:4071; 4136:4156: 0.07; 20.9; 20.2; 20.4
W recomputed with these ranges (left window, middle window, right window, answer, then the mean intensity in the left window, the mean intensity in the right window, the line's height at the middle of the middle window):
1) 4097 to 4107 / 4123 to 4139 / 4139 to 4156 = -0.93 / 17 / 20.1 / 19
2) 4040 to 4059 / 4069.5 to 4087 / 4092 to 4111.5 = -0.46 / 21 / 17.5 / 19.1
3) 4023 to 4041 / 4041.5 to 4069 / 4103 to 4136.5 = -0.62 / 21.1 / 18.5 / 20.4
